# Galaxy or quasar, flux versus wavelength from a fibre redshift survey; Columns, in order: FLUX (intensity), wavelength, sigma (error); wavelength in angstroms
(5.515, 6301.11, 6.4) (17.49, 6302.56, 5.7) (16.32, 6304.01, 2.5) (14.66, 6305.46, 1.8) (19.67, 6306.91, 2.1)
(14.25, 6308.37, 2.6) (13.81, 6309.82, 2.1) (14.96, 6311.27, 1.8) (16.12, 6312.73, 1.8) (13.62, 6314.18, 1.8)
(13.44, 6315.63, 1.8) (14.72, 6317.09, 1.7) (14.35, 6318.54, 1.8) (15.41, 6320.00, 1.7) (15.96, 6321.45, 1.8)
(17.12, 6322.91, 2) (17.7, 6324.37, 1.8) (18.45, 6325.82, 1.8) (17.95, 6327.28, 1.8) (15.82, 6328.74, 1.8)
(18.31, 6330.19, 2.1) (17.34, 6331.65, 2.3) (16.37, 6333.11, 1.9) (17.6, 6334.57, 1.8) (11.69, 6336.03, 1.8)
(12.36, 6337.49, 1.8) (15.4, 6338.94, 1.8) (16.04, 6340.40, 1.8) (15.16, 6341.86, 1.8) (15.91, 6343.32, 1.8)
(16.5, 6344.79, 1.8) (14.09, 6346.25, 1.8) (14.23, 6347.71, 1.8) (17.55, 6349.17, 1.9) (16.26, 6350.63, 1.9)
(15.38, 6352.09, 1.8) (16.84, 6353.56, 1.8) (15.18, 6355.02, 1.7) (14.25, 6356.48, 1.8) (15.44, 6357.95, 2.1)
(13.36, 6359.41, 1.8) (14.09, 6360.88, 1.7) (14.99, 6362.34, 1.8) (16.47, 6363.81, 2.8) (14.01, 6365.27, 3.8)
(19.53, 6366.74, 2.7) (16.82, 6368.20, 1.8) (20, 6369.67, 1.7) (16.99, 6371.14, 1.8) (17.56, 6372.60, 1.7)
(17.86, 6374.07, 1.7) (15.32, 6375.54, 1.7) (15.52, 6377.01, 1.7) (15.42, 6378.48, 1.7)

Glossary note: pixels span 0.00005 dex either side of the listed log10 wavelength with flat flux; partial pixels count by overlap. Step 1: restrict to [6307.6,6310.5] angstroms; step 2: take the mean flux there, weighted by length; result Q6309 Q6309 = 14.1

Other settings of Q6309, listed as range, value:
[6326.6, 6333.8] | 17.2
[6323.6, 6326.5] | 18.1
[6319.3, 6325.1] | 16.6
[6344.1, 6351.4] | 15.7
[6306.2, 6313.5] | 15.7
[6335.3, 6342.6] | 14.1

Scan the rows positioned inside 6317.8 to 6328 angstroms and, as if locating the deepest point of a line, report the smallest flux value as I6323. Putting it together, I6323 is 14.35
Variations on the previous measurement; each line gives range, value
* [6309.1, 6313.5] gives 13.81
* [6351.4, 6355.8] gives 15.18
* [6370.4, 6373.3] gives 16.99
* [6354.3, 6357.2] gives 14.25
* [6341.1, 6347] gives 14.09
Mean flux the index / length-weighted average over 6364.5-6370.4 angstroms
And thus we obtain 17.6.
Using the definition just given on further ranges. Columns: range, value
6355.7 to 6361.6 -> 14.3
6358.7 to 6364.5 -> 14.7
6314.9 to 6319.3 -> 14.2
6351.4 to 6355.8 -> 15.8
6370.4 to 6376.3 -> 16.9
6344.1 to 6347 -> 15.3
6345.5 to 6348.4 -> 14.2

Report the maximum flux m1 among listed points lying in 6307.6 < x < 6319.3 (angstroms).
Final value 16.12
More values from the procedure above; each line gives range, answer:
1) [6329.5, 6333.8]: 18.31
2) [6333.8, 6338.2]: 17.6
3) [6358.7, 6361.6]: 14.09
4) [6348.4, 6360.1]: 17.55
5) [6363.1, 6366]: 16.47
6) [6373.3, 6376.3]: 17.86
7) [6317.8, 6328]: 18.45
